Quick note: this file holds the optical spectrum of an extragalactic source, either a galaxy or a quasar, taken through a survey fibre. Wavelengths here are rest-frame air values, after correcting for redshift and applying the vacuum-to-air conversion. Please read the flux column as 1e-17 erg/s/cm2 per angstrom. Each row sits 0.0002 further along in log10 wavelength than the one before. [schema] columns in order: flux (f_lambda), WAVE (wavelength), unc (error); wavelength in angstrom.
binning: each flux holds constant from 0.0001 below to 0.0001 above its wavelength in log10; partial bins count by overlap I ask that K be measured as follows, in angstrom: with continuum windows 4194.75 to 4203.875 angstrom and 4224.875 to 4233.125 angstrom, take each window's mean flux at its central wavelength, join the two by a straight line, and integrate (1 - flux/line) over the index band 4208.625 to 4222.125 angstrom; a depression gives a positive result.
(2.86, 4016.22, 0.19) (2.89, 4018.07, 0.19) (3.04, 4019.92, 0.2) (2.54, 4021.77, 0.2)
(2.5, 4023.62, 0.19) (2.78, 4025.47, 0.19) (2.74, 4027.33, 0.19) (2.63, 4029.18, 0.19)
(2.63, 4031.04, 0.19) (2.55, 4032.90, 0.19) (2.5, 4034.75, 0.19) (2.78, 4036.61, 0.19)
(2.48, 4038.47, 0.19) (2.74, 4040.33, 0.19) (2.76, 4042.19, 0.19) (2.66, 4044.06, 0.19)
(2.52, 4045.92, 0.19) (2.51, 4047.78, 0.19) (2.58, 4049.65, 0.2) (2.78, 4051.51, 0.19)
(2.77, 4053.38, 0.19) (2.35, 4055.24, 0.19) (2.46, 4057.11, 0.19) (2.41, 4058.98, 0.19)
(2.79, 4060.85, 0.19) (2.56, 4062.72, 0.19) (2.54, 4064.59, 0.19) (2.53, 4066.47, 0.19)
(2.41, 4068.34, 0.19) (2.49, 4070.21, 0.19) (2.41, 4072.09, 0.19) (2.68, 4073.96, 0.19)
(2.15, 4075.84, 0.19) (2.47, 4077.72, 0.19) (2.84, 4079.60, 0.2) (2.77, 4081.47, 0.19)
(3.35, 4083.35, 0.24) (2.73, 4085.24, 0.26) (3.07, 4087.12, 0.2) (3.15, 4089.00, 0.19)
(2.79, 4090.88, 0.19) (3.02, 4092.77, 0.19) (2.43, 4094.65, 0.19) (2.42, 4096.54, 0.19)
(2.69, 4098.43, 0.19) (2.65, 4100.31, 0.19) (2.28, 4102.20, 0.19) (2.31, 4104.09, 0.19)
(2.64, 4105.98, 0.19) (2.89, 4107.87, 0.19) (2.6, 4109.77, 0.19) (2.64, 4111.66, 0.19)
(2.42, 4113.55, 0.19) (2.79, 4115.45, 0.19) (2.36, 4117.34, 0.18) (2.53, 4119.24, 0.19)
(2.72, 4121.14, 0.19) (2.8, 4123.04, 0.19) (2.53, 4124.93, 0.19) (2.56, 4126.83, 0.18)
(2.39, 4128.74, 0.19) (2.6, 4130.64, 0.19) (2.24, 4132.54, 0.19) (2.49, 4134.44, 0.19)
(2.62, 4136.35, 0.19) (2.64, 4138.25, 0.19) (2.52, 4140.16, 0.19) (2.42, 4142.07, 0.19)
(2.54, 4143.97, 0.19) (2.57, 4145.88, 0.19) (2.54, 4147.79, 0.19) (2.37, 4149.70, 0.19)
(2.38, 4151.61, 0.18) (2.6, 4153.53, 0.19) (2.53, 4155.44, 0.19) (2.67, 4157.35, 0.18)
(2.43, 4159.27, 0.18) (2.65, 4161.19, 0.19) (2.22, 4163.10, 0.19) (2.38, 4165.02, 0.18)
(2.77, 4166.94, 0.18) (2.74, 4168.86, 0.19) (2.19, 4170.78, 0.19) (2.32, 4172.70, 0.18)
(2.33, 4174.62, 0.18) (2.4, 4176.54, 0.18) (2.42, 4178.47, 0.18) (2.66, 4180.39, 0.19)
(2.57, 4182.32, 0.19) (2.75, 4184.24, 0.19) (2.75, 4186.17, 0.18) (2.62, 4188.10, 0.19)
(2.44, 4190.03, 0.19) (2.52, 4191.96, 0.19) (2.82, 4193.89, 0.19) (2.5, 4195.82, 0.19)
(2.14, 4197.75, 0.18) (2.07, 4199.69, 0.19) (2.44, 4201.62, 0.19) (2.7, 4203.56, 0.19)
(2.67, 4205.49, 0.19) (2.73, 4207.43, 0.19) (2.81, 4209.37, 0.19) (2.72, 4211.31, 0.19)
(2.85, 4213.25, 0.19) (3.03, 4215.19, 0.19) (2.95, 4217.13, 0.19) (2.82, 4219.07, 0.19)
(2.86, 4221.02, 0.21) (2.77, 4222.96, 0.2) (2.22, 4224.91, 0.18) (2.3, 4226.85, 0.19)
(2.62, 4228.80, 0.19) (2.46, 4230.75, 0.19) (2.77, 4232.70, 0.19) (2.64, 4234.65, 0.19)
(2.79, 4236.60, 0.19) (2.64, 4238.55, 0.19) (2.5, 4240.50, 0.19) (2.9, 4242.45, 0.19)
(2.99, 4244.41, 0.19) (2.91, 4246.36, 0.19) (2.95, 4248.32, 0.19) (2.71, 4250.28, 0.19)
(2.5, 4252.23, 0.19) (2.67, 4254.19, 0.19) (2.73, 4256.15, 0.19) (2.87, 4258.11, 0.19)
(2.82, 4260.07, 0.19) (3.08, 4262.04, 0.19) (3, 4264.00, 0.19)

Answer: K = -2.5 angstrom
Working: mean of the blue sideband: 2.35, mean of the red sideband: 2.48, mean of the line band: 2.86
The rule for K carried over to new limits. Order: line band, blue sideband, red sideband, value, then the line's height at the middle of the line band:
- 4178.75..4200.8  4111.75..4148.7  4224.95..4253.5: 0.75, 2.62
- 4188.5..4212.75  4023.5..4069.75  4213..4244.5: 1.18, 2.69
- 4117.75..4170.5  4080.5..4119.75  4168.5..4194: 1.47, 2.6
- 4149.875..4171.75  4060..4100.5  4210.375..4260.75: 1.66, 2.71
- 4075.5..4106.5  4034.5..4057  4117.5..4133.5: -1.58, 2.57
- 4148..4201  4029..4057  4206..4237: 3.76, 2.68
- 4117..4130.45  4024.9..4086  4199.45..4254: 0.41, 2.65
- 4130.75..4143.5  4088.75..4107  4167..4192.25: 0.38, 2.57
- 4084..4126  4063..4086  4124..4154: -1.69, 2.56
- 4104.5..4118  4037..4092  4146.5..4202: -0.16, 2.58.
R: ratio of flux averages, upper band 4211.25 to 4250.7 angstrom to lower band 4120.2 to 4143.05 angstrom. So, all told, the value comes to 1.07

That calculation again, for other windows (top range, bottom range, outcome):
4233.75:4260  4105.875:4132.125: 1.06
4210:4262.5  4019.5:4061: 1.04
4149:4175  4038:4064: 0.95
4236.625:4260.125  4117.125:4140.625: 1.09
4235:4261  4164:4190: 1.09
